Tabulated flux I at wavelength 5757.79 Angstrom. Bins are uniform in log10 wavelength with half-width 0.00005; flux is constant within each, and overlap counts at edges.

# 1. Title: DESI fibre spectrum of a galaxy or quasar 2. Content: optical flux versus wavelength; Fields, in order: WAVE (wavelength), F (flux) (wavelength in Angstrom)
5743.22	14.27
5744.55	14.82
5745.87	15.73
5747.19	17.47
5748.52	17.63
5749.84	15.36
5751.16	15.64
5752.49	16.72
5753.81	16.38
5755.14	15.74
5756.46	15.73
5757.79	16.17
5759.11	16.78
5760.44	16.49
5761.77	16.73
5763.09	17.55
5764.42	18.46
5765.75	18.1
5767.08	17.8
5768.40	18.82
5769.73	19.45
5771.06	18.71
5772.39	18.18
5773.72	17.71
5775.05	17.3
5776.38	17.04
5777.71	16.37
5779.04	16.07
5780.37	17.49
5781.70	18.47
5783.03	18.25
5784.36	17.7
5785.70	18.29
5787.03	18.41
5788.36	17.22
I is 16.17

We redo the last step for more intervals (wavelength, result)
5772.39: 18.18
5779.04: 16.07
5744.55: 14.82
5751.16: 15.64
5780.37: 17.49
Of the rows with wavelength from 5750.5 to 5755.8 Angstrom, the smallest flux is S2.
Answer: 15.64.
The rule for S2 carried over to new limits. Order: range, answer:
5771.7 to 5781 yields 16.07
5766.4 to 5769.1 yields 17.8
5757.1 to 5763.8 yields 16.17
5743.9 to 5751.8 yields 14.82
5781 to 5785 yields 17.7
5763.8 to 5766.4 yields 18.1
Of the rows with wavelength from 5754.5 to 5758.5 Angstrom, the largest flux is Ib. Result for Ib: 16.17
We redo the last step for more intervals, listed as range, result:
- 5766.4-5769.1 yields 18.82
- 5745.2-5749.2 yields 17.63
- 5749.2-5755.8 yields 16.72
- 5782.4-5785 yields 18.25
